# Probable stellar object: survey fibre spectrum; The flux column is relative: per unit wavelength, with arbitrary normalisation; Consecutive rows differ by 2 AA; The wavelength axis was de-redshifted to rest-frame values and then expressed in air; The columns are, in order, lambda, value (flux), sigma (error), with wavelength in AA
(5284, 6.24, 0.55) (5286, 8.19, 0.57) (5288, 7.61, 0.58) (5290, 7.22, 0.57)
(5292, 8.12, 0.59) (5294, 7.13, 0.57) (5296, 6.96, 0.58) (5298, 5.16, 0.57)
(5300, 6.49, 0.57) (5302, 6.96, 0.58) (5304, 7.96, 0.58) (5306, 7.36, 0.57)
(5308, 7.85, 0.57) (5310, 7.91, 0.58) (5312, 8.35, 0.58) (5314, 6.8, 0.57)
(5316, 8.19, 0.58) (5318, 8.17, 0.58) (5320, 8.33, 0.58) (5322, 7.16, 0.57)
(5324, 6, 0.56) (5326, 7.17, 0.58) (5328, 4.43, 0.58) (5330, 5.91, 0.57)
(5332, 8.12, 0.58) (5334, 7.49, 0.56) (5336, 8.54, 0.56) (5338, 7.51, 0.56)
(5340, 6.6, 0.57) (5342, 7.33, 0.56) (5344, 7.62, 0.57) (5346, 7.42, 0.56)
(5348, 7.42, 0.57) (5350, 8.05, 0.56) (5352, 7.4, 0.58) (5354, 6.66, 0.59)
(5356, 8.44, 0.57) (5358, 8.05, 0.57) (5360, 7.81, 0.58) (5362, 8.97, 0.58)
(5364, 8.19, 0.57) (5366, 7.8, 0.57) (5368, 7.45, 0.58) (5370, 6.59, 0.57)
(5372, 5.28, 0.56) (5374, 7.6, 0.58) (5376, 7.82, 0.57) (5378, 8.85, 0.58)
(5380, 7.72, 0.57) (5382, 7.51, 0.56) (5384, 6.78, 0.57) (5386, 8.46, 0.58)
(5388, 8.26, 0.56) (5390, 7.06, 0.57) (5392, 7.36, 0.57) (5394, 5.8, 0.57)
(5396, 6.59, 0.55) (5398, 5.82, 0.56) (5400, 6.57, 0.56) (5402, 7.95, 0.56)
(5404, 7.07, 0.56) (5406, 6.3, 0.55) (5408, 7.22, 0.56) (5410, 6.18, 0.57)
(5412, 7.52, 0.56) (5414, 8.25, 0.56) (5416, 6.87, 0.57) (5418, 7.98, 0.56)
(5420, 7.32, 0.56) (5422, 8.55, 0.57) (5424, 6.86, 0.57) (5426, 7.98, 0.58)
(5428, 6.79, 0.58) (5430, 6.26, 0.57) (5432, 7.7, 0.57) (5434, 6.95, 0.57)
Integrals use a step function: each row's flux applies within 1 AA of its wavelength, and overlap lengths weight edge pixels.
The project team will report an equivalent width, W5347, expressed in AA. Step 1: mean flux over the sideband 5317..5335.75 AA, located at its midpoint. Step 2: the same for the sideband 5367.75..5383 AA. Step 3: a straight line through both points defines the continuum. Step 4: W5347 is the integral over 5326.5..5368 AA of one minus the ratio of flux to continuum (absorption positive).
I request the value -1.79 AA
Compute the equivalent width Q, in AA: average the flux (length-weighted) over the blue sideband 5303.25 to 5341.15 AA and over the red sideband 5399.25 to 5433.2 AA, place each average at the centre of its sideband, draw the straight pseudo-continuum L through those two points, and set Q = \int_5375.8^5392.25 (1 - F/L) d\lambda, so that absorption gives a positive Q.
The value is -1.1 AA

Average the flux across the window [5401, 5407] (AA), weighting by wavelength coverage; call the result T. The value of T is 7.11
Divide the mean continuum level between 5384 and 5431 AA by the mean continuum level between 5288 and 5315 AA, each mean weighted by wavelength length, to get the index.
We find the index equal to 1.0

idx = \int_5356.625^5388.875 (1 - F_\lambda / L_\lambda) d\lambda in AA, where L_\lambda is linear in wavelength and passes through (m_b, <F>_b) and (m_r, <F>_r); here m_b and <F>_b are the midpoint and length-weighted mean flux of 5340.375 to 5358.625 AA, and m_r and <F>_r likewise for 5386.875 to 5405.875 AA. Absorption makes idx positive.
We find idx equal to -2.06 AA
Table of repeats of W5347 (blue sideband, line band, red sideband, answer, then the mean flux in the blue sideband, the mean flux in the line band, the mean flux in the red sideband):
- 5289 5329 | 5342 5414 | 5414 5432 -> -0.6 AA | 7.19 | 7.37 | 7.4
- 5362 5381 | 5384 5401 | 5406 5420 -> 1.0 AA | 7.56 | 6.98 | 7.26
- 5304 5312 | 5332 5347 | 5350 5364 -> 0.7 AA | 7.82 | 7.54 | 7.92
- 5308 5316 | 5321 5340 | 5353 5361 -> 2.1 AA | 7.77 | 6.91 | 7.74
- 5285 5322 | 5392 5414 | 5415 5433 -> 1.7 AA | 7.48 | 6.8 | 7.37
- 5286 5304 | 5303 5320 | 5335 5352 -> -1.4 AA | 7.08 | 7.85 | 7.55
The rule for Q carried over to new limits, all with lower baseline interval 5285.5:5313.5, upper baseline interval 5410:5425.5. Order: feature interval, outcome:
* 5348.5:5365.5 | -1.10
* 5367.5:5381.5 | 0.26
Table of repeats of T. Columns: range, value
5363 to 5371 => 7.51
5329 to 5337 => 7.51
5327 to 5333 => 6.15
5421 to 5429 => 7.54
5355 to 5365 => 8.29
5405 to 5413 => 6.8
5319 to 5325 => 7.16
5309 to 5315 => 7.69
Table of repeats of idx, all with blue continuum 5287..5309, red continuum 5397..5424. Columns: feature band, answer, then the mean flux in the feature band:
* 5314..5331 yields 0.6 AA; 6.91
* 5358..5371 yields -1.2 AA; 7.82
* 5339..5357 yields -0.7 AA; 7.44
